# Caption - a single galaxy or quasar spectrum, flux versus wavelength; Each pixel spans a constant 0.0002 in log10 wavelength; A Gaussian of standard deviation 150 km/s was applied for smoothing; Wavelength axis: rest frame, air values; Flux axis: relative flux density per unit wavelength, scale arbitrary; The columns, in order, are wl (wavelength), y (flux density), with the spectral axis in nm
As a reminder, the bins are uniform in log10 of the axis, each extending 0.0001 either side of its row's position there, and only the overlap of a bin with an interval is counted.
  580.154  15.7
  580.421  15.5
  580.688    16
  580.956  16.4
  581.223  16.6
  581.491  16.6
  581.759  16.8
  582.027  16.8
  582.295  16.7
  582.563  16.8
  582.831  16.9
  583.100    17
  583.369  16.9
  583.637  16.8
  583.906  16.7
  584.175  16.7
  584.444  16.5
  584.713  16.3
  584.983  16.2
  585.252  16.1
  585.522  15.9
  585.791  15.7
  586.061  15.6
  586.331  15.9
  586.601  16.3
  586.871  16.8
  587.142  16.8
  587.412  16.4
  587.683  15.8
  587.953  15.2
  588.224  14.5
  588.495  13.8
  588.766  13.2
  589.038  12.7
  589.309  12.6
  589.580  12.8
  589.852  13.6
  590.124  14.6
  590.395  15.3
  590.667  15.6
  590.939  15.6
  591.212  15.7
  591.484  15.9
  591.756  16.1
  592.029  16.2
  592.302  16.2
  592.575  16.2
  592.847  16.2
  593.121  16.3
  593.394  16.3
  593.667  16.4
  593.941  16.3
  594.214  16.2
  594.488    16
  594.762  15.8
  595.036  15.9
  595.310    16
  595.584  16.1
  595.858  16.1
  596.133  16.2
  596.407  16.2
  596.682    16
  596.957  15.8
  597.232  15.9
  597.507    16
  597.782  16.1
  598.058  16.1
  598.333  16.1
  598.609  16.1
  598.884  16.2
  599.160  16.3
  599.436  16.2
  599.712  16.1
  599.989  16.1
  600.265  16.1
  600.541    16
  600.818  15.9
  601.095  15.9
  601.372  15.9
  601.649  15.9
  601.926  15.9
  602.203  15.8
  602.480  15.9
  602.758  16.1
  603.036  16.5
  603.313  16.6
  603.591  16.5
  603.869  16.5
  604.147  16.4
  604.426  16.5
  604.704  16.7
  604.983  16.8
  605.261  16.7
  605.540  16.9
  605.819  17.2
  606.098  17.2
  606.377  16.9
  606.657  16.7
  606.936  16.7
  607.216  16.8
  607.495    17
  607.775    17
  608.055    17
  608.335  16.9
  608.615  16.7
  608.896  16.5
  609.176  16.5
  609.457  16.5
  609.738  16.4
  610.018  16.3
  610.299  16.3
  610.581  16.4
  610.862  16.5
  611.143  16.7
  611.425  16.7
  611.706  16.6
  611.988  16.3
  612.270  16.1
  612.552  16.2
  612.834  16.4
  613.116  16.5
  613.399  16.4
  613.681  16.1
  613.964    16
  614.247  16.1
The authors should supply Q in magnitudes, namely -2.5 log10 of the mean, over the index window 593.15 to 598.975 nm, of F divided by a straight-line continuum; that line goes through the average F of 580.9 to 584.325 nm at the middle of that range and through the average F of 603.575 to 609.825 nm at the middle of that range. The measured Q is 0.04 mag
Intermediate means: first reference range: 16.8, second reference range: 16.7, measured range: 16.1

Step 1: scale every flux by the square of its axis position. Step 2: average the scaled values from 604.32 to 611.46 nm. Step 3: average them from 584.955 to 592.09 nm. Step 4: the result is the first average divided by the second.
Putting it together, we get 1.2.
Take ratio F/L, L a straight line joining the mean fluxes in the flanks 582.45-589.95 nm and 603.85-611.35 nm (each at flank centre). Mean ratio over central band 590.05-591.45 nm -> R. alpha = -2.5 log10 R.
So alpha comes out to 0.027 mag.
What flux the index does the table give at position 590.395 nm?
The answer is 15.3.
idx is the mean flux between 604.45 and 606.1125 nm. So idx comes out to 16.9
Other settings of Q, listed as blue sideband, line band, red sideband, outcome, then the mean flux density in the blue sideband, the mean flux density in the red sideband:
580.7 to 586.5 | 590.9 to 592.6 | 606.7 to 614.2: 0.03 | 16.5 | 16.5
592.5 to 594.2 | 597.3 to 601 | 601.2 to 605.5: 0.01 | 16.3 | 16.3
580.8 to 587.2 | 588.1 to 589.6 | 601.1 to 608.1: 0.23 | 16.5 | 16.5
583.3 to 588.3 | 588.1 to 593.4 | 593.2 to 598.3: 0.08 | 16.2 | 16.1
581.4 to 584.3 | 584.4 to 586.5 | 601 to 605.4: 0.05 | 16.8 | 16.3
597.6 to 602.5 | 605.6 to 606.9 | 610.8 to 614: -0.05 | 16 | 16.4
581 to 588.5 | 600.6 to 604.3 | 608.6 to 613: 0.02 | 16.3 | 16.4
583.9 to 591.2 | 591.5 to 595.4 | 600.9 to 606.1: -0.03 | 15.3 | 16.4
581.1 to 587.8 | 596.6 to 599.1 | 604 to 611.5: 0.04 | 16.5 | 16.7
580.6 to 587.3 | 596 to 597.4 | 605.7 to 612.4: 0.04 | 16.5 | 16.7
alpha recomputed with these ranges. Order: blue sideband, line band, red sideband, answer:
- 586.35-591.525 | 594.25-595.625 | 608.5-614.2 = -0.05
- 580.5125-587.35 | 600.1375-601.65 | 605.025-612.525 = 0.04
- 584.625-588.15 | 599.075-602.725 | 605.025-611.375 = 0.03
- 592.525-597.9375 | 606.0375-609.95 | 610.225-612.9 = -0.03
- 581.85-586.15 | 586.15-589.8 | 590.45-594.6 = 0.10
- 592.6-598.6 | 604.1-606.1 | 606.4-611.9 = -0.02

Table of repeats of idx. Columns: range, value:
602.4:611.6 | 16.6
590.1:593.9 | 15.9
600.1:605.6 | 16.3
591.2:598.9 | 16.1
